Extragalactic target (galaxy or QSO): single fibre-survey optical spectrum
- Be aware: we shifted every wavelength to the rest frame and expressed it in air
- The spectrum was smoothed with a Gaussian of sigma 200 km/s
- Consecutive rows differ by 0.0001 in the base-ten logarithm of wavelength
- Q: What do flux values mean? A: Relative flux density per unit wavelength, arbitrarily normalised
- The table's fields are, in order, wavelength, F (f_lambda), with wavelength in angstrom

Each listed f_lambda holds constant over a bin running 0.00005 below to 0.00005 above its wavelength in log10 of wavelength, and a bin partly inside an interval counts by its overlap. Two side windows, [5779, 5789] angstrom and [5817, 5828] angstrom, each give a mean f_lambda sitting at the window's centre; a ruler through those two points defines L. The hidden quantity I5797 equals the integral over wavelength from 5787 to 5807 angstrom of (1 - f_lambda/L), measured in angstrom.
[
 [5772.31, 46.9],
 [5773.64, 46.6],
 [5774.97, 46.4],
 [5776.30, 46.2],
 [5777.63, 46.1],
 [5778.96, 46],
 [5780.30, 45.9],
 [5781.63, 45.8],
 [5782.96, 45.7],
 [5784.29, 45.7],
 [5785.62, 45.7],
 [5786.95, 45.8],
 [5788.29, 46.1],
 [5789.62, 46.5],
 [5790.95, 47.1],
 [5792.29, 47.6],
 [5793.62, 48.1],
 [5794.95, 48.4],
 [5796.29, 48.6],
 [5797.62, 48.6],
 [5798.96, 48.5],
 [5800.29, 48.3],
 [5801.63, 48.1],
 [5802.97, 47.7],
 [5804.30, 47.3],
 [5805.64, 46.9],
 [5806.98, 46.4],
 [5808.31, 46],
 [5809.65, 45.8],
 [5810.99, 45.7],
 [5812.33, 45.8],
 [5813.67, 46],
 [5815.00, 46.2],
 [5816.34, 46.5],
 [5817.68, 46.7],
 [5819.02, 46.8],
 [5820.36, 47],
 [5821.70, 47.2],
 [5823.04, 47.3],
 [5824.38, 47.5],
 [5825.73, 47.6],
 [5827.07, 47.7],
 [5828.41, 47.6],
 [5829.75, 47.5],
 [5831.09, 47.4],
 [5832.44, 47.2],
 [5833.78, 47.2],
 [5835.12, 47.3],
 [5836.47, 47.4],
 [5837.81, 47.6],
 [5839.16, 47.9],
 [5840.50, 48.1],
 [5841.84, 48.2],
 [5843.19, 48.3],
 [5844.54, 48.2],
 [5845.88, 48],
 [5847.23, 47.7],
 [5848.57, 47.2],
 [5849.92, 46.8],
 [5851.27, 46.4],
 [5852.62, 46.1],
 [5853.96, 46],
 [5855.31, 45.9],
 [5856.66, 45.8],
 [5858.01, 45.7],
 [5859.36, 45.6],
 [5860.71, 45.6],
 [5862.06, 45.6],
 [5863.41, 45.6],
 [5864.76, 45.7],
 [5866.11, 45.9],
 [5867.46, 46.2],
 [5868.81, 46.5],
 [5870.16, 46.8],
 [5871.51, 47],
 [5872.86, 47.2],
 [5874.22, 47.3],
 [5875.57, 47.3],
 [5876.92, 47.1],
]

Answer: -0.6 angstrom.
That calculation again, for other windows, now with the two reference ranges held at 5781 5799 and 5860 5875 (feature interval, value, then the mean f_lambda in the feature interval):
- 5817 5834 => -0.2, 47.3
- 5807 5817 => 0.2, 46.1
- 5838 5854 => -0.3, 47.5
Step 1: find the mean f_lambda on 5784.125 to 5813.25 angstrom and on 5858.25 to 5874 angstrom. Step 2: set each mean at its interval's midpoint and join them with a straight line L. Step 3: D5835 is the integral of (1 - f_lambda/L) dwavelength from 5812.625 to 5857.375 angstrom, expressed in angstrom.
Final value -0.55 angstrom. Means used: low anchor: 47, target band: 47.2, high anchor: 46.2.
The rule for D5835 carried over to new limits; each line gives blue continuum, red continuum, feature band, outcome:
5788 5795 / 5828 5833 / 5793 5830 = 0.1 angstrom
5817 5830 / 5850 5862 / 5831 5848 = -0.4 angstrom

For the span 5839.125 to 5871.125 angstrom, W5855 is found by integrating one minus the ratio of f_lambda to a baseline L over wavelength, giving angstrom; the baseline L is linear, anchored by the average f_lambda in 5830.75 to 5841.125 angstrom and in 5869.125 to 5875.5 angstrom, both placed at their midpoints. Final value 0.4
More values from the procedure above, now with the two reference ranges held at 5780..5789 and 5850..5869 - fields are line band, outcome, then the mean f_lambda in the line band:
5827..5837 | -0.3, 47.4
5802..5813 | -0.2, 46.5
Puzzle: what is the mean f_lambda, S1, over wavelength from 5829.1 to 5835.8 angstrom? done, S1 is 47.3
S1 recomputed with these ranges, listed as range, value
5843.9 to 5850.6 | 47.6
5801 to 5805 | 47.7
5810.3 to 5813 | 45.7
